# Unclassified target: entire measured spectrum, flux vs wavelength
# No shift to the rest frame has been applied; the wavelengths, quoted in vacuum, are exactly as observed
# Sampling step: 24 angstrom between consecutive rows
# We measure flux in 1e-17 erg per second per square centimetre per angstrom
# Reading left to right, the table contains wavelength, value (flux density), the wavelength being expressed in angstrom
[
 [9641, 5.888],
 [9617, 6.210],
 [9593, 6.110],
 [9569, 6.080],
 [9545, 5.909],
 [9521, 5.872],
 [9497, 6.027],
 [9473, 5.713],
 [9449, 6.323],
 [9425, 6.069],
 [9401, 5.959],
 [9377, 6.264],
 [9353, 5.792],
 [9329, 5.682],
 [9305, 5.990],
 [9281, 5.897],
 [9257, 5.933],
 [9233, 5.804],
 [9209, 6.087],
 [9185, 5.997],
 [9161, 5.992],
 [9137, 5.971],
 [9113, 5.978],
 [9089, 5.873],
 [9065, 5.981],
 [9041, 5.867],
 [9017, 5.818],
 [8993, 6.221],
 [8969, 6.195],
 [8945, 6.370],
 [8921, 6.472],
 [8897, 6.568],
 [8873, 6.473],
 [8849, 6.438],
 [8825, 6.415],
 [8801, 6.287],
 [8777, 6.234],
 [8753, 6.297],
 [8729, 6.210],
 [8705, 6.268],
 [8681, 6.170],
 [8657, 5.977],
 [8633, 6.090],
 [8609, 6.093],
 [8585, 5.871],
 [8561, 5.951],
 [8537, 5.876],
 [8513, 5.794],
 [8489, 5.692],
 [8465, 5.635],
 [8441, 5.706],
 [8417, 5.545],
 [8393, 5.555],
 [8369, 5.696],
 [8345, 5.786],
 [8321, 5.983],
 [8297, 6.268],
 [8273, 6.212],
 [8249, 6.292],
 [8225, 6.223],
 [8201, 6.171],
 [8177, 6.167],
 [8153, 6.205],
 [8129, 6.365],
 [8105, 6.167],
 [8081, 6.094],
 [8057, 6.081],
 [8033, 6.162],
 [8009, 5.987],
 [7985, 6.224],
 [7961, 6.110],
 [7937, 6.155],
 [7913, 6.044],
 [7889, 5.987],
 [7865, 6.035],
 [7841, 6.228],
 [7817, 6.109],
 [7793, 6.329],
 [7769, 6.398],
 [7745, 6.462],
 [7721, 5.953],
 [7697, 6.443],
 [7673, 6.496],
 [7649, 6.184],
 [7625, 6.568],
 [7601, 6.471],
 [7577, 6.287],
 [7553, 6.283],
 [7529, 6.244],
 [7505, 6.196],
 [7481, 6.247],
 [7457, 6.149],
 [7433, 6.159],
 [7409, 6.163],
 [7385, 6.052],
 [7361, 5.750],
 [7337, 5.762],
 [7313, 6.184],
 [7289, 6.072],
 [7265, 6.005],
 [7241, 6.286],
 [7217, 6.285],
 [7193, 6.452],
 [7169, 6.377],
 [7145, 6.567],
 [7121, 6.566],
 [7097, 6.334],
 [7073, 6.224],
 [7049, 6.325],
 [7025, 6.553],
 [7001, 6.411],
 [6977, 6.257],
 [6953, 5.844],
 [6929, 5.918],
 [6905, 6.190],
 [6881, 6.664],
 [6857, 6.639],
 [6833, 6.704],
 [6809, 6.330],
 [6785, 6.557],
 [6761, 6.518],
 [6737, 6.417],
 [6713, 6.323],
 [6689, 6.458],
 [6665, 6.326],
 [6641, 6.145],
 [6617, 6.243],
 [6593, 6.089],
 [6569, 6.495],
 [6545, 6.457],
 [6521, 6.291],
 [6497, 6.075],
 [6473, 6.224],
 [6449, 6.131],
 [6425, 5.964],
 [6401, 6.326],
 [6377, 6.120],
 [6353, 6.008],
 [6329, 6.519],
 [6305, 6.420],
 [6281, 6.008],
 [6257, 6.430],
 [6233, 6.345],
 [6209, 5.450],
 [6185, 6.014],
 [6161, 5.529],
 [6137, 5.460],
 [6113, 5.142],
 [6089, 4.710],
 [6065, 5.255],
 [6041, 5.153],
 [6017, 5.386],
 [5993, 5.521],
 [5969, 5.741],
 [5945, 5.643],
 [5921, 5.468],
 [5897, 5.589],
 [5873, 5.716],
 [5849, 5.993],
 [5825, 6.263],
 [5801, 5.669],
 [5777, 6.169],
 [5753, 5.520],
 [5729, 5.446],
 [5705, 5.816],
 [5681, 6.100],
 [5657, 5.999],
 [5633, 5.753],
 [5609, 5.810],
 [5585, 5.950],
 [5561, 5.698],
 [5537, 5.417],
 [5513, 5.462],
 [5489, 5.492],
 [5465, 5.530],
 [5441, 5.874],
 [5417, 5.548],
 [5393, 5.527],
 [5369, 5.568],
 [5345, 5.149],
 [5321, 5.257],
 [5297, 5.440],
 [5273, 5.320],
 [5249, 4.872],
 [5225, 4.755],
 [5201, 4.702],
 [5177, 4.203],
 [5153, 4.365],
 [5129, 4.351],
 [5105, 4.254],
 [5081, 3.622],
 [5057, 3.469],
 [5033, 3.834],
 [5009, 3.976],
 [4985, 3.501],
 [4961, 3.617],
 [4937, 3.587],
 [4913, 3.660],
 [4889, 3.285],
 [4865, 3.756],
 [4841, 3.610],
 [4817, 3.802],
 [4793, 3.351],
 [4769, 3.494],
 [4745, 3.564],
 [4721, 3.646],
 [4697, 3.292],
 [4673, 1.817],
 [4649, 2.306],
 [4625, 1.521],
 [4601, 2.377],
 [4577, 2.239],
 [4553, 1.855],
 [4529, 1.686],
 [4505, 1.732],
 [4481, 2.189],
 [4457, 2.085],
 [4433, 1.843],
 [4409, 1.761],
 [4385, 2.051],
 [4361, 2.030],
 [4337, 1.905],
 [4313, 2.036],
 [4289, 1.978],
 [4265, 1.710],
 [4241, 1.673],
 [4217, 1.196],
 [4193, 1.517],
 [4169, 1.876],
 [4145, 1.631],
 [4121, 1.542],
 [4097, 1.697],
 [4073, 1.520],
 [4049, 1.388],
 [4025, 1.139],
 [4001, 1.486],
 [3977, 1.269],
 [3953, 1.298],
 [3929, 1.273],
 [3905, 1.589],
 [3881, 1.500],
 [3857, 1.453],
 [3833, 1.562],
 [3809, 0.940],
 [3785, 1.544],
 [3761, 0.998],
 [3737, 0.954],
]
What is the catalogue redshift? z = 0.18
